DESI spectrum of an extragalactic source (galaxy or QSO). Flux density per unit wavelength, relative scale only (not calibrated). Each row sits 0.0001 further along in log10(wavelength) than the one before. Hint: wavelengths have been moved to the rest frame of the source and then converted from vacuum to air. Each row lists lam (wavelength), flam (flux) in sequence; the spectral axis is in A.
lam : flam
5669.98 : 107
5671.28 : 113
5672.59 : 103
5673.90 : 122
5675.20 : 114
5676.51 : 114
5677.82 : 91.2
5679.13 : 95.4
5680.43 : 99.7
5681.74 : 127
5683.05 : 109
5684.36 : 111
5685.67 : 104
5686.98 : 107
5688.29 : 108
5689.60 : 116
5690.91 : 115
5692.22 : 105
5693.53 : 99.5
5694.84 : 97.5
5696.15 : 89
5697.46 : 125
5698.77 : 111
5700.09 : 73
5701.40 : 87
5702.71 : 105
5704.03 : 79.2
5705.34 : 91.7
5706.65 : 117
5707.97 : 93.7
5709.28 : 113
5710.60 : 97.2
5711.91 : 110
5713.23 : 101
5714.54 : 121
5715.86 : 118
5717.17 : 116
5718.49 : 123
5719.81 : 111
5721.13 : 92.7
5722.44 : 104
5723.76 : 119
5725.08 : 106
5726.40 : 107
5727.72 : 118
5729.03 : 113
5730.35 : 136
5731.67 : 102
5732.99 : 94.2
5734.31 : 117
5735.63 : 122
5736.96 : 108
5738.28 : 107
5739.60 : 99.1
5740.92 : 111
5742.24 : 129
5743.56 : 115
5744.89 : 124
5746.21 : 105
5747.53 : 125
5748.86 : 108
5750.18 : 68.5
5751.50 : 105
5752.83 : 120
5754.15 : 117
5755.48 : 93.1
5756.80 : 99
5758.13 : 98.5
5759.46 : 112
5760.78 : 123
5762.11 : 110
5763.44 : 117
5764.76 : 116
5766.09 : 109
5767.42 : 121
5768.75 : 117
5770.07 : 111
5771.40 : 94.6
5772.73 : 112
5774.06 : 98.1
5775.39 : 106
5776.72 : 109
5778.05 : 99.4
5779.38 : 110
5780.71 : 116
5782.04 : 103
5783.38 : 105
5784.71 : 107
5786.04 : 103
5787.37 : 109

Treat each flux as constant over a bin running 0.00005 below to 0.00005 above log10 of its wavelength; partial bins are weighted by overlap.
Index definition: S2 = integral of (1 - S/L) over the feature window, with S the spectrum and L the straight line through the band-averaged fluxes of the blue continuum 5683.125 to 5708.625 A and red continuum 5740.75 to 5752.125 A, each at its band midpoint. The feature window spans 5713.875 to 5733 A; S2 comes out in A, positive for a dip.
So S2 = -1.1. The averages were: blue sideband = 102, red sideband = 110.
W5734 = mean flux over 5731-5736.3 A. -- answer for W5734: 109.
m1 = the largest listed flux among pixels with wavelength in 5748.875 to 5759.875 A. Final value 120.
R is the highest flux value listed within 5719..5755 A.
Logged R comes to 136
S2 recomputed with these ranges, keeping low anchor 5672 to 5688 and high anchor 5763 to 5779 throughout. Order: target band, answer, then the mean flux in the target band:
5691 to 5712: 1.7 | 99.8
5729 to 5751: -0.4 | 111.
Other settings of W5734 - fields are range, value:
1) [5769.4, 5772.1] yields 103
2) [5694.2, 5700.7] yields 99.3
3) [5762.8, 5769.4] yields 116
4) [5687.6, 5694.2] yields 109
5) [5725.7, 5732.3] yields 115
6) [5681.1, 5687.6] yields 112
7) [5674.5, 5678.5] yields 106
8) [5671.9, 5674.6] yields 112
